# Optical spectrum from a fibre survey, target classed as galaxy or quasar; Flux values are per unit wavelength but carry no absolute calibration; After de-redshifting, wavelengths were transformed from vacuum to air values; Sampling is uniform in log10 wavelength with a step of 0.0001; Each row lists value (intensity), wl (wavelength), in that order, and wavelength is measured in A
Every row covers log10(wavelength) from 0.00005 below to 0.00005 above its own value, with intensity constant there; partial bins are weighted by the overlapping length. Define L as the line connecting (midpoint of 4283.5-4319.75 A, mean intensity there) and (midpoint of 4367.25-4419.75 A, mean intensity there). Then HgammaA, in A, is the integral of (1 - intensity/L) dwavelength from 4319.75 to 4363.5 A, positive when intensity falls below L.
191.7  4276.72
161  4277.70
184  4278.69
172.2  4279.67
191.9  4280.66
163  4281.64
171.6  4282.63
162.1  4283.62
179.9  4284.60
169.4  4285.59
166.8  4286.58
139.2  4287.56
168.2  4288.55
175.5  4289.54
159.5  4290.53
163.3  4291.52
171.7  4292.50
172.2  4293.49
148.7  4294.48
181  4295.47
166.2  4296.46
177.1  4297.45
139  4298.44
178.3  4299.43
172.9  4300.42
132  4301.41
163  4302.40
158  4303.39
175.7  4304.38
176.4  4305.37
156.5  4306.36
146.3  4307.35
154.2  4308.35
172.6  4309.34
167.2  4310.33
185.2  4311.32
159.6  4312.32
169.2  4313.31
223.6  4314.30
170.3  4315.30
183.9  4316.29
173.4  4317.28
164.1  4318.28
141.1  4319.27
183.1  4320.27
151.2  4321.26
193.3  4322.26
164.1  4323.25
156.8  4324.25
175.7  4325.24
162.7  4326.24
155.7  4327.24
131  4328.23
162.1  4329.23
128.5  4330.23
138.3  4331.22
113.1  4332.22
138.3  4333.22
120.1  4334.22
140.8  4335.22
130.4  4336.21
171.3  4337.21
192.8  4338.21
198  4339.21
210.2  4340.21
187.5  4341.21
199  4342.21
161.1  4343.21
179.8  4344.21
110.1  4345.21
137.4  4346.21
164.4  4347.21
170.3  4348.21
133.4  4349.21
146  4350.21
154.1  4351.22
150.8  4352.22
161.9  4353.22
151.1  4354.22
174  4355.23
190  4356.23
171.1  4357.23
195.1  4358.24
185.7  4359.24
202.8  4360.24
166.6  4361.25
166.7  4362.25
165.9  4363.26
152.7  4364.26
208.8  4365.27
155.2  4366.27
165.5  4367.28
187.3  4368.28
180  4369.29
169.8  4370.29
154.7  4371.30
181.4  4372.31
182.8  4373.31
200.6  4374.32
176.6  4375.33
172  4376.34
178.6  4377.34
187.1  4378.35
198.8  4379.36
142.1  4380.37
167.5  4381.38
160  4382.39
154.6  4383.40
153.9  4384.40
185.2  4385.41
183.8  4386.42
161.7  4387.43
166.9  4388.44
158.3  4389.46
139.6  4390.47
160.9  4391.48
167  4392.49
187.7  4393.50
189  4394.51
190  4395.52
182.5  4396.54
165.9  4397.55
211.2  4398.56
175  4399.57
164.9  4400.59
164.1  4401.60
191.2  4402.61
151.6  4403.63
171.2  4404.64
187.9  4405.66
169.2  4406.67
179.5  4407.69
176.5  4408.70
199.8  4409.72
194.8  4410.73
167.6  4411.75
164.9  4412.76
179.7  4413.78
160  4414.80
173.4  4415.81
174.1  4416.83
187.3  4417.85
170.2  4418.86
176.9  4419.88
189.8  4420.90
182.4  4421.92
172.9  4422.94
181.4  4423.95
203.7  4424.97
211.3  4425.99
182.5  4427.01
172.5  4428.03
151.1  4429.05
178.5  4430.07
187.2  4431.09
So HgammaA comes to 2.0 A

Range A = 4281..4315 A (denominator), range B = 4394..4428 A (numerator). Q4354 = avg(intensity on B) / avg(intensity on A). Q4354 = 1.1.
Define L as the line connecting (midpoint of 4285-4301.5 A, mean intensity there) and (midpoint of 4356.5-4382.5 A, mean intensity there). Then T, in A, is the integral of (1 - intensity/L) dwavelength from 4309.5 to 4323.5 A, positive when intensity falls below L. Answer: -0.5 A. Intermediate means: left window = 164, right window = 176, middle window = 174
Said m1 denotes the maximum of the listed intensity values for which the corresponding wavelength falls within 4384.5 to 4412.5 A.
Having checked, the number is 211.2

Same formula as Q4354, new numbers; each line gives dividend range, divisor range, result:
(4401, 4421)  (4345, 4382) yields 1.04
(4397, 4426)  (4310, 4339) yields 1.11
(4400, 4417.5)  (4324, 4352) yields 1.12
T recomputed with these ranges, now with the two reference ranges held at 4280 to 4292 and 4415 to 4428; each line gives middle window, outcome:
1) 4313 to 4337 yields 2.0 A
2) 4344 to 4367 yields 1.4 A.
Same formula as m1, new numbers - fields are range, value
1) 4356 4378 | 208.8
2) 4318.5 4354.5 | 210.2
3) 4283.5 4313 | 185.2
